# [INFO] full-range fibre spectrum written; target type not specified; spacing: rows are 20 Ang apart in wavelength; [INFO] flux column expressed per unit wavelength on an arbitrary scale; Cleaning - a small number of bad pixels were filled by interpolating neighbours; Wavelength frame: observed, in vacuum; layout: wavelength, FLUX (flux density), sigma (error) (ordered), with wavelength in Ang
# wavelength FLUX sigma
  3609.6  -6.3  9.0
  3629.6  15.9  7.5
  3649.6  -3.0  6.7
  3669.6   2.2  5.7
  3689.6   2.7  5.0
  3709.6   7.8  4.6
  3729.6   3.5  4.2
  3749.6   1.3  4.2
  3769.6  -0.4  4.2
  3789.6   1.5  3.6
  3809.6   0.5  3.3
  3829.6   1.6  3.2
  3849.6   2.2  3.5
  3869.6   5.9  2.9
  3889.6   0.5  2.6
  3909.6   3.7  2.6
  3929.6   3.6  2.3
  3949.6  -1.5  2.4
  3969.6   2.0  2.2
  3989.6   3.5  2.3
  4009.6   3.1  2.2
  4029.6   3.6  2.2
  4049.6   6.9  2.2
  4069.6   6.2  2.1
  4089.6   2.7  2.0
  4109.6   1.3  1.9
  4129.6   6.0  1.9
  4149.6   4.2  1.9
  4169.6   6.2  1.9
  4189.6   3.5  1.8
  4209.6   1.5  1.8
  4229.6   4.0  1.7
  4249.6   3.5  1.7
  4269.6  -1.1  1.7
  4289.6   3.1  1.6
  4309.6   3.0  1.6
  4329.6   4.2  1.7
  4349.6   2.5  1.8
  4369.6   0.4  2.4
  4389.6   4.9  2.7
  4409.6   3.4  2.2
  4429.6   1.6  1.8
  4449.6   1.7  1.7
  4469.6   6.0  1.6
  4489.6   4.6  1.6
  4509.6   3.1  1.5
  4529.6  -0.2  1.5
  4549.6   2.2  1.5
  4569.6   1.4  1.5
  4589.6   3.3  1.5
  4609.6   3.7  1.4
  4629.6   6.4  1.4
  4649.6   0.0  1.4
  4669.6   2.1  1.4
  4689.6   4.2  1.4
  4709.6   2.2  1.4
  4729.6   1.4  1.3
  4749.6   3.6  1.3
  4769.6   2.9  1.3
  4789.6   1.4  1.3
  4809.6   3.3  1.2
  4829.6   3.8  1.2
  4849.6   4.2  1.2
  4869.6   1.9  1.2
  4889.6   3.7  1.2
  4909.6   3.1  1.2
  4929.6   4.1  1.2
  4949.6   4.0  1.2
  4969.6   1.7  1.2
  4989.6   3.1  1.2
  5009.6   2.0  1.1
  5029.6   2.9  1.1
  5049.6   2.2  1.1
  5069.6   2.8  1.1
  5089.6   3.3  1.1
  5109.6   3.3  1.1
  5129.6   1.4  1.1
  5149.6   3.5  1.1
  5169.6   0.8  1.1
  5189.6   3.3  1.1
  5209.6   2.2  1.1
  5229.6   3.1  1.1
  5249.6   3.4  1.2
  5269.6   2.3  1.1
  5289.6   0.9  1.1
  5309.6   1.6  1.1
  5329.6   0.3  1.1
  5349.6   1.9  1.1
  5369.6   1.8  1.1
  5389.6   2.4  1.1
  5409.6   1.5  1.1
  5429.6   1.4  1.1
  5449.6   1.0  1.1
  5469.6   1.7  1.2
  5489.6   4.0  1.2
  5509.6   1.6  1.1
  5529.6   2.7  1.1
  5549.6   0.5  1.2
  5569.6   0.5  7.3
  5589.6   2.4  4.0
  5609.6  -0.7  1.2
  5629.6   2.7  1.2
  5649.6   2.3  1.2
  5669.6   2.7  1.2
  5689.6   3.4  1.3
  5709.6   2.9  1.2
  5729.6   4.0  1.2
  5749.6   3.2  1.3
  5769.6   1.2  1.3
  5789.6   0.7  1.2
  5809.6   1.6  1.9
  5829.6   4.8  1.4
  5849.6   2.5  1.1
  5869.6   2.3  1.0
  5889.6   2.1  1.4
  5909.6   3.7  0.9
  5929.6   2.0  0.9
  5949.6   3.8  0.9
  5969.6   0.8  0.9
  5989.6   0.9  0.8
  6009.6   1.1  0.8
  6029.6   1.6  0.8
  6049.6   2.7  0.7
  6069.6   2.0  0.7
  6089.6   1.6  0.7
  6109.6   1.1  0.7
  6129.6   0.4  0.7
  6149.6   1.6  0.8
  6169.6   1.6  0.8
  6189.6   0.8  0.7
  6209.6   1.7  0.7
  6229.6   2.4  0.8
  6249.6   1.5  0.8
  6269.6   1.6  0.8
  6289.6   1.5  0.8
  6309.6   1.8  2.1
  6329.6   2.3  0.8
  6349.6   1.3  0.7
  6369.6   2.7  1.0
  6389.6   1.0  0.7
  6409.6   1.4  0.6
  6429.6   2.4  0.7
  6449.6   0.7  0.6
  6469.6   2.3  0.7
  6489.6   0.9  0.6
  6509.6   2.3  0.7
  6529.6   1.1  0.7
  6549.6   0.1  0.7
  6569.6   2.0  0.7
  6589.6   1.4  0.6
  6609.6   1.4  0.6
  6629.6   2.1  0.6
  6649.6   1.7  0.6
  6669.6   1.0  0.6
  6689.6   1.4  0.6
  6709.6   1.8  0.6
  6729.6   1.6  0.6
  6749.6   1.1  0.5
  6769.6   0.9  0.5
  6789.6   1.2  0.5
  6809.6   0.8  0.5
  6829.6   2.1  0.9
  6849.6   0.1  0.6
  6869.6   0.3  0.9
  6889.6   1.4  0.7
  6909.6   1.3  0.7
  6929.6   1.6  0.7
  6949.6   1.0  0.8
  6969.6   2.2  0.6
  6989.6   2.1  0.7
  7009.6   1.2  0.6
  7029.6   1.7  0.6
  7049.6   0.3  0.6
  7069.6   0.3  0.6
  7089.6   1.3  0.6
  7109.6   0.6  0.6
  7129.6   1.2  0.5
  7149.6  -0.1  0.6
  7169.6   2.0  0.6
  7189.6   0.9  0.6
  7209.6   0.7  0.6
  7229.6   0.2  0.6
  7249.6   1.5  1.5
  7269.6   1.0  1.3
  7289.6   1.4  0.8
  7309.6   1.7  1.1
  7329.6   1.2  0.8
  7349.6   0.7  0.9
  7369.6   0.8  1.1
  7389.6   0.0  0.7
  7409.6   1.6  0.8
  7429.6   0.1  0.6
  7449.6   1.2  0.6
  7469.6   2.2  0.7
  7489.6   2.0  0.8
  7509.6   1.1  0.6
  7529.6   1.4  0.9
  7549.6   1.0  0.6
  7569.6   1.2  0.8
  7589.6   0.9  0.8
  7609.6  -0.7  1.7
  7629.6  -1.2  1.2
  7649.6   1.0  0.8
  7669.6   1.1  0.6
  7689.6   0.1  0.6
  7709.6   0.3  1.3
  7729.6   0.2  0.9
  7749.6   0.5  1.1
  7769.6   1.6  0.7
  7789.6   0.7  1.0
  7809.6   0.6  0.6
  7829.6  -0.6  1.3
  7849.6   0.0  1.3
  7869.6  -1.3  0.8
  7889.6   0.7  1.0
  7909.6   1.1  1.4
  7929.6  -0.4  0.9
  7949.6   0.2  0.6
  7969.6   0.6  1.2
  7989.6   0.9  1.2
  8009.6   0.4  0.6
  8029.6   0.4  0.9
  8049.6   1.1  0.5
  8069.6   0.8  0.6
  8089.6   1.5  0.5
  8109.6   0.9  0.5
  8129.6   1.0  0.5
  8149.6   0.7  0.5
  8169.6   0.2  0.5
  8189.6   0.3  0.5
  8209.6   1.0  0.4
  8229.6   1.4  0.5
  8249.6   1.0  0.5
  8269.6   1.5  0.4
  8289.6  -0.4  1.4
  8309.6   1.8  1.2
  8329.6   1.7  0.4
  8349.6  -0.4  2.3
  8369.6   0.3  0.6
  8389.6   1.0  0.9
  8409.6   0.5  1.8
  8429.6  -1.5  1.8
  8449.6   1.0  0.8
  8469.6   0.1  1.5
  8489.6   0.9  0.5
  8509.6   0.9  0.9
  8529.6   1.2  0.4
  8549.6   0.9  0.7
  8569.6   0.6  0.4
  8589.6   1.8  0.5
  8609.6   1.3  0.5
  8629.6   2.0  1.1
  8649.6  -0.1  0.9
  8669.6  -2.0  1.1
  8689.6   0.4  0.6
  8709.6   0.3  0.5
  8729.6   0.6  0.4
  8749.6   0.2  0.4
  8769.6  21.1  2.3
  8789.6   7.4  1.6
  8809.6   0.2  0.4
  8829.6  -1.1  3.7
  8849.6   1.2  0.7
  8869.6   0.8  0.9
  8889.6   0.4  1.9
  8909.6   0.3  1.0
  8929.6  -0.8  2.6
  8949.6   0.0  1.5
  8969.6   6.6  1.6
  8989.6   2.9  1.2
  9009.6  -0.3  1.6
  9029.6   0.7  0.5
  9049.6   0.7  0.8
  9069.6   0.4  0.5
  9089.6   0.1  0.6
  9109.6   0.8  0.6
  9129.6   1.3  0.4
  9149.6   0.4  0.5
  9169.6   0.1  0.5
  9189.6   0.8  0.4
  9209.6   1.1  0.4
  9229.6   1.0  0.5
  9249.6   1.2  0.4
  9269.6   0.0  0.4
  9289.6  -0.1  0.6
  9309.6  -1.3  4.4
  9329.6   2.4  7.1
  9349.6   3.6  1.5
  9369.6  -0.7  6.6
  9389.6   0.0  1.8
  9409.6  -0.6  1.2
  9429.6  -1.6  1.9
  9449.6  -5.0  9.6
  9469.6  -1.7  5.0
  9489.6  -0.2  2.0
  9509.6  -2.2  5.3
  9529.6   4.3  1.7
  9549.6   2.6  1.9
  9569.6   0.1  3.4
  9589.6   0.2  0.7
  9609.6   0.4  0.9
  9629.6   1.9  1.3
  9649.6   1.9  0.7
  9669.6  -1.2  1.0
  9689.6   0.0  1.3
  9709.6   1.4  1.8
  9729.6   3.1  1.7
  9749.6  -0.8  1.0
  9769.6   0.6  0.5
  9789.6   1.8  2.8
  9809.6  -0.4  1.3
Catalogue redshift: 0.753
